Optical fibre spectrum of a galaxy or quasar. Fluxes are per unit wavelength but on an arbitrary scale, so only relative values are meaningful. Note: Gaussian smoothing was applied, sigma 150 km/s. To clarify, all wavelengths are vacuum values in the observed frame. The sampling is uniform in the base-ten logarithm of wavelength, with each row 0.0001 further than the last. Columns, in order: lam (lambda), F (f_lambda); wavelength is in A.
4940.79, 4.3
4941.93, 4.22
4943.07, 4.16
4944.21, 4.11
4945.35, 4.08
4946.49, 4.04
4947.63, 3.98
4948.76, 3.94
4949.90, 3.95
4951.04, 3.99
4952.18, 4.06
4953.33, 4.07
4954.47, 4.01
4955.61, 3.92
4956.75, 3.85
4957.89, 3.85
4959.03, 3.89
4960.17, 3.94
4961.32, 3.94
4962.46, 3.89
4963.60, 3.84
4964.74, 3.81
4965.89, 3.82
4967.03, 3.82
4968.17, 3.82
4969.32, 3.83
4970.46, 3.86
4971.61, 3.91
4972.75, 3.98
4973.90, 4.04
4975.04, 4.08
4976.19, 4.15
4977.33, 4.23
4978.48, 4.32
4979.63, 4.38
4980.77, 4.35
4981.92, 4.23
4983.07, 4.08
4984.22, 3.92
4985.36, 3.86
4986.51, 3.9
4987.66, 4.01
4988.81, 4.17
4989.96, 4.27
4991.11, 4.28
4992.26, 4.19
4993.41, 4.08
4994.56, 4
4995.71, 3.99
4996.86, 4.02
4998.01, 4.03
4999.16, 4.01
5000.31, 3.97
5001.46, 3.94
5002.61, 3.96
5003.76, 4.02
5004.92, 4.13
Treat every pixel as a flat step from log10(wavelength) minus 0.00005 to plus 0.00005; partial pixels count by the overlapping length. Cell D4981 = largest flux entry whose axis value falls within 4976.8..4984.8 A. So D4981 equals 4.38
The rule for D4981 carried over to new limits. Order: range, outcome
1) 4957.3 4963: 3.94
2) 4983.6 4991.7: 4.28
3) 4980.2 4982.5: 4.35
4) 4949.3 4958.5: 4.07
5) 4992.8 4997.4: 4.08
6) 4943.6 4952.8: 4.11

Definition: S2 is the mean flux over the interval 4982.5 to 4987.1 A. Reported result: 3.94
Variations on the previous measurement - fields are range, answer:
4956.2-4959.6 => 3.87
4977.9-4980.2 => 4.34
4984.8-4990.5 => 4.04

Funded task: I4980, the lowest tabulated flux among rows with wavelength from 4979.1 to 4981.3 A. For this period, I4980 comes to 4.35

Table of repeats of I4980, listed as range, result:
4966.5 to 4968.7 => 3.82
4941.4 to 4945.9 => 4.08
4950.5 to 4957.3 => 3.85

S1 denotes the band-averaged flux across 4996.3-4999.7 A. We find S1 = 4.02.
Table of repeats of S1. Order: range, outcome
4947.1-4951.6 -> 3.97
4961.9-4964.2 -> 3.87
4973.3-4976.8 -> 4.09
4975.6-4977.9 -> 4.19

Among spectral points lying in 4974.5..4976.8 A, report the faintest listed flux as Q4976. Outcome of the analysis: 4.08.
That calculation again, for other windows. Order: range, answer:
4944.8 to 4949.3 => 3.94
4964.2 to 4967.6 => 3.81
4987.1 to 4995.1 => 4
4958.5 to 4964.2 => 3.84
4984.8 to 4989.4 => 3.86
